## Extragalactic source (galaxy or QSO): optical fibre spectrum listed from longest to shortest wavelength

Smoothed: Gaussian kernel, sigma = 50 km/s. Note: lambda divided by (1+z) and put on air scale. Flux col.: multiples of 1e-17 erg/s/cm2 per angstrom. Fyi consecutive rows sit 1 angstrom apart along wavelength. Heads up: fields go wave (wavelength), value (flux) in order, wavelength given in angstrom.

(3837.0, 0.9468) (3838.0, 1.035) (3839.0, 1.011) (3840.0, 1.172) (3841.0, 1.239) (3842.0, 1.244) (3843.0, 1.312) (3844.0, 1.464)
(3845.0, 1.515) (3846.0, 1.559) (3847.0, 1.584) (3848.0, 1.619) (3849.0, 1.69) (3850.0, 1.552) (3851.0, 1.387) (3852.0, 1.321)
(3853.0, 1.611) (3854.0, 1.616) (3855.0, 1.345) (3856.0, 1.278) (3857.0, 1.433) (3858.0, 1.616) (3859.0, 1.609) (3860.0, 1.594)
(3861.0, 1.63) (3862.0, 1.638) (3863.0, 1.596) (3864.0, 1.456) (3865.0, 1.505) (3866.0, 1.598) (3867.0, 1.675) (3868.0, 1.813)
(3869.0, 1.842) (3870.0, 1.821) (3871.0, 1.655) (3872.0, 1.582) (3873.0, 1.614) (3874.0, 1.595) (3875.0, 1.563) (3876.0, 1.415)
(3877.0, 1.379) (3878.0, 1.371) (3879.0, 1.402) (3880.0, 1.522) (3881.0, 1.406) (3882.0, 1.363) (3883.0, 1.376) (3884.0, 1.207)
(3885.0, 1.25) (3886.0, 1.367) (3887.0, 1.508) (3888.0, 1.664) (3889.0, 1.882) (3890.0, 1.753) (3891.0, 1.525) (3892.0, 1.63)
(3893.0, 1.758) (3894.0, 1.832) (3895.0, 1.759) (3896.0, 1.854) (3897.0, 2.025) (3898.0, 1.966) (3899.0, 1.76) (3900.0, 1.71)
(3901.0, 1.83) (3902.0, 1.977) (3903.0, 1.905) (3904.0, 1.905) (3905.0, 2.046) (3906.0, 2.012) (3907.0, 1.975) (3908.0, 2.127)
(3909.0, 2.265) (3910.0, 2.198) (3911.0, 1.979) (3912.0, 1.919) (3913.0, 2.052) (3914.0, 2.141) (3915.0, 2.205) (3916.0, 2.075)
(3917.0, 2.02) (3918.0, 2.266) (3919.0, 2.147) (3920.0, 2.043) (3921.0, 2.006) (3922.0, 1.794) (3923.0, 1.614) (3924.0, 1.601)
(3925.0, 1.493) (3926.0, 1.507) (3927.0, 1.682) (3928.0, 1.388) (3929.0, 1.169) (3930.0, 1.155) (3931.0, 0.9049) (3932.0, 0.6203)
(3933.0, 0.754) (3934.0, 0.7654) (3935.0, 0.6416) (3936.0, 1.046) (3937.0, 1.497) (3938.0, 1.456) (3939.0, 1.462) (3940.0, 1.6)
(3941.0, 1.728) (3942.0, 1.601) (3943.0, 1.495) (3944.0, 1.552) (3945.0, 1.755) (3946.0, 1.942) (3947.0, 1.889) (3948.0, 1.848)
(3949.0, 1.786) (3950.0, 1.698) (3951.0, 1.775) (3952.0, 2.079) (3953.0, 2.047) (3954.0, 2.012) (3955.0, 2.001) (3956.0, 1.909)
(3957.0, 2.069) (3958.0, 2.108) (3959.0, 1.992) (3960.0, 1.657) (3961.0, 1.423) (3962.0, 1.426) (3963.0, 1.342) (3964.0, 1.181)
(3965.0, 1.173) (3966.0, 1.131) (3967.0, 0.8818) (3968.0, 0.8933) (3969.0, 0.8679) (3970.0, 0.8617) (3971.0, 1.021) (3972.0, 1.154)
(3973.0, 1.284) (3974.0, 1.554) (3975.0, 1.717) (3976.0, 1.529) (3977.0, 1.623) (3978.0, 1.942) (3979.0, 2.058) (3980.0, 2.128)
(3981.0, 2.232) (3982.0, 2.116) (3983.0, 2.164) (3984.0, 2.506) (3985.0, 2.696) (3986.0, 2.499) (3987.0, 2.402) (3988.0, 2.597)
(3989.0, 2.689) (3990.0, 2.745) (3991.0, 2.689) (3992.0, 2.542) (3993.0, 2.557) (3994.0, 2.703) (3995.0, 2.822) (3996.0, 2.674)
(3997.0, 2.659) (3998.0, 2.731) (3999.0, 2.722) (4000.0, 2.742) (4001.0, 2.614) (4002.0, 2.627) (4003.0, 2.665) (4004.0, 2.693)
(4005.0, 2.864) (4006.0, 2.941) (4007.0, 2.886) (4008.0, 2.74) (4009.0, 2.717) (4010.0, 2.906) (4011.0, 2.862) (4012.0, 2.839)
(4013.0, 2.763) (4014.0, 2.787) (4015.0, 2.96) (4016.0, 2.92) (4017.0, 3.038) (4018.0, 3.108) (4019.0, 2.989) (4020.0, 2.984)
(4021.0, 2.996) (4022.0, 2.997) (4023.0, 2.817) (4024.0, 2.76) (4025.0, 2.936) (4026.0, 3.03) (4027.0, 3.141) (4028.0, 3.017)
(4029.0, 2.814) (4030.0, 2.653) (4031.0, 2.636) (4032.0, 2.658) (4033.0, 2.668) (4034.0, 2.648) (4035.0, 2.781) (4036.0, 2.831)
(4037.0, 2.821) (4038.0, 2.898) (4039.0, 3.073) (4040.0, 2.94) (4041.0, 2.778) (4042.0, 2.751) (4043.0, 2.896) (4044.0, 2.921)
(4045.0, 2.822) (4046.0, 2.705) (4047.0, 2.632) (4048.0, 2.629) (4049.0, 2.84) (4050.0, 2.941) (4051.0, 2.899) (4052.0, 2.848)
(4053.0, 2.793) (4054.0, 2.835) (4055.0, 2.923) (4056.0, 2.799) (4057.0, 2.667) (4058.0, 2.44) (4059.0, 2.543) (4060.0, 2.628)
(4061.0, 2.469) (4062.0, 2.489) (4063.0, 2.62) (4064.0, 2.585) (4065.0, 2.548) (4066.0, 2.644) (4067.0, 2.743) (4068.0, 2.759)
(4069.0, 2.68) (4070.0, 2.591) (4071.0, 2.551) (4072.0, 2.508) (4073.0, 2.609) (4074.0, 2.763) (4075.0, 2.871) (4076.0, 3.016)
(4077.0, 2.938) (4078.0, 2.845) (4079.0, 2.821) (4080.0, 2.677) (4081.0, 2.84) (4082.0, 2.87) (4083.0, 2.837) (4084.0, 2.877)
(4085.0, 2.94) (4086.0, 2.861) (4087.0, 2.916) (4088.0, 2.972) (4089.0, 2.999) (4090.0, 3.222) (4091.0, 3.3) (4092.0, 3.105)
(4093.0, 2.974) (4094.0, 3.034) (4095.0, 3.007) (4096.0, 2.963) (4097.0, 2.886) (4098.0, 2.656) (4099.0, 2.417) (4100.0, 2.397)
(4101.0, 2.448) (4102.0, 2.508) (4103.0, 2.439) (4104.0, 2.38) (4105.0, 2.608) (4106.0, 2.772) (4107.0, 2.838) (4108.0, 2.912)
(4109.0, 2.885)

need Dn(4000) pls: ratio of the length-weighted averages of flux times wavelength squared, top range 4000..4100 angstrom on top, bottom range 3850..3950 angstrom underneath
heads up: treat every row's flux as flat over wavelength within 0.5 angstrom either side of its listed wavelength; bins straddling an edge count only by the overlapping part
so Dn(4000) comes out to 1.85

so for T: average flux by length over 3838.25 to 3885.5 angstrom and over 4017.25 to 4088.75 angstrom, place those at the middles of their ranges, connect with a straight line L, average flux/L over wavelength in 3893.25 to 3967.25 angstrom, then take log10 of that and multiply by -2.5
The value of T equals 0.14 mag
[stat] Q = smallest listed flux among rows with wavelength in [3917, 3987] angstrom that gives 0.6203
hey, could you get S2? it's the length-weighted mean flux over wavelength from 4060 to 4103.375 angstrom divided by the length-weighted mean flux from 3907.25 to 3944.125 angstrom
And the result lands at 1.7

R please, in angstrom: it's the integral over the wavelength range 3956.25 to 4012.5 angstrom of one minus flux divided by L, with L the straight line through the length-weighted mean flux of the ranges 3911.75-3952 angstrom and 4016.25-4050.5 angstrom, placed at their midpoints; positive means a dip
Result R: 3.7 angstrom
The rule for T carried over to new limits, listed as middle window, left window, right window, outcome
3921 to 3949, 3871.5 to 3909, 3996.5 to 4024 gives 0.43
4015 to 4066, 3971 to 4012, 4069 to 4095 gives -0.06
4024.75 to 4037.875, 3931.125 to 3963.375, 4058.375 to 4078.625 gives -0.20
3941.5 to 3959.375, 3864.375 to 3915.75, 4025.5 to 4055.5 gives 0.17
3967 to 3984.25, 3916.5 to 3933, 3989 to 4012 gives 0.43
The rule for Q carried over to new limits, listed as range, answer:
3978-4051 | 1.942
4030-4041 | 2.636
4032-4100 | 2.397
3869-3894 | 1.207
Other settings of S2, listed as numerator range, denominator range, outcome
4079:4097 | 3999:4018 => 1.05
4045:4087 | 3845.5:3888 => 1.80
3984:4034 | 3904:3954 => 1.64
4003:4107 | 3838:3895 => 1.85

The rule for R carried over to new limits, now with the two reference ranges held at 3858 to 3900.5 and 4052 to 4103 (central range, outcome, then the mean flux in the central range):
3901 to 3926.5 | -2.3 angstrom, 1.97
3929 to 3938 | 4.5 angstrom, 0.966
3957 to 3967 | 2.9 angstrom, 1.49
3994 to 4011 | -3.1 angstrom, 2.75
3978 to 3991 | -1.0 angstrom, 2.4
